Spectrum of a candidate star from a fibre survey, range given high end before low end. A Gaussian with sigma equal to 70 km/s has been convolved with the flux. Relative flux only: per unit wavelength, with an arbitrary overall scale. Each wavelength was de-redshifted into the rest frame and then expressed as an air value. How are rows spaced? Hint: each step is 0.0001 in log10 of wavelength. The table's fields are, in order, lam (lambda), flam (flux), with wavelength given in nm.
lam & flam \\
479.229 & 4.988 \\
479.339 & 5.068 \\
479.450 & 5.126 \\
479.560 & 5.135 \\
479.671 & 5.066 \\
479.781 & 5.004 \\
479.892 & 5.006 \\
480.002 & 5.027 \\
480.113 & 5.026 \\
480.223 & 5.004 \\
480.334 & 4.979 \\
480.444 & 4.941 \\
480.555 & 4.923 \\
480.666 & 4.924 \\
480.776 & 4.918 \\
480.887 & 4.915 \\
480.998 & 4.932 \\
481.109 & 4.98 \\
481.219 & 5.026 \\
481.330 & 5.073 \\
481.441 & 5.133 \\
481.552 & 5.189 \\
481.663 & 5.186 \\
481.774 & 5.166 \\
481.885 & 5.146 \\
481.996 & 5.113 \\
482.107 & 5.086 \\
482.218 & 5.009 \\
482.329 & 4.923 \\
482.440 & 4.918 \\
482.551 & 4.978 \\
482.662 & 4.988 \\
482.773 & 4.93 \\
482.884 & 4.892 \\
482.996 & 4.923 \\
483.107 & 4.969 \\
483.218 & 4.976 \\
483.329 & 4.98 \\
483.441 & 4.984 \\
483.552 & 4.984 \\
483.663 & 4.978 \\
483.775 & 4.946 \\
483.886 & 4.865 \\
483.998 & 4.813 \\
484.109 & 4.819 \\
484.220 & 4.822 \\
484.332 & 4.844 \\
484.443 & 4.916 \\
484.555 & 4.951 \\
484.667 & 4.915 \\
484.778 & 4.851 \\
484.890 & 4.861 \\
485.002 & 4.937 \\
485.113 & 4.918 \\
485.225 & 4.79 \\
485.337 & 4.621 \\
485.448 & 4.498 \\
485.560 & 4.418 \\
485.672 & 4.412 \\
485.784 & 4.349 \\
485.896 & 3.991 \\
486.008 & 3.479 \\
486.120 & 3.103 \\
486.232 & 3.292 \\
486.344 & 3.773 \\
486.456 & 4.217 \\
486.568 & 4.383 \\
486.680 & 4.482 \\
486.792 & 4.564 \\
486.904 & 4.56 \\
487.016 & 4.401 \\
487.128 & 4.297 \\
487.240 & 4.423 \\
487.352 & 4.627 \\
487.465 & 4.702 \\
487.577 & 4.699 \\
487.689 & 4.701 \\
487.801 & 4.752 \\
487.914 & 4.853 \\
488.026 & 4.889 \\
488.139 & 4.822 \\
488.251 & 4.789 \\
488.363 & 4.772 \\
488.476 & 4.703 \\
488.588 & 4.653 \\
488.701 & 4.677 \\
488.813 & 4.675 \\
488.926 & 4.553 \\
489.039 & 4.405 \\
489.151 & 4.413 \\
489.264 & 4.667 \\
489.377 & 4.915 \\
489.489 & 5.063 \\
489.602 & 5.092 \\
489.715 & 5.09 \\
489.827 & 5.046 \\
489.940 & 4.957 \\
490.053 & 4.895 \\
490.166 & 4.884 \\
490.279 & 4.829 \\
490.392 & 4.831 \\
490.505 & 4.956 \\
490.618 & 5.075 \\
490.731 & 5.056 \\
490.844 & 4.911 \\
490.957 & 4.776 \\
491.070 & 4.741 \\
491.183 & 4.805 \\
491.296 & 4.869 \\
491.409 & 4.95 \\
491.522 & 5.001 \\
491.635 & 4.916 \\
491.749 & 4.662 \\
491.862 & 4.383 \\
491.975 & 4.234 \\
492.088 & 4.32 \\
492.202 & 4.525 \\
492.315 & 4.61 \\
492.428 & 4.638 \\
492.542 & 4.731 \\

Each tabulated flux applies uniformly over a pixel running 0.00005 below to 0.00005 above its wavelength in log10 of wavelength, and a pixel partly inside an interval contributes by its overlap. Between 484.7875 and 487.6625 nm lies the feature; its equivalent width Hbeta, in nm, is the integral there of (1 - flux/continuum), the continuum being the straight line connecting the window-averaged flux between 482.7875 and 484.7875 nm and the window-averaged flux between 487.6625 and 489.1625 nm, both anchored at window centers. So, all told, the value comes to 0.26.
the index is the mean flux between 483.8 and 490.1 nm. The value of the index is 4.61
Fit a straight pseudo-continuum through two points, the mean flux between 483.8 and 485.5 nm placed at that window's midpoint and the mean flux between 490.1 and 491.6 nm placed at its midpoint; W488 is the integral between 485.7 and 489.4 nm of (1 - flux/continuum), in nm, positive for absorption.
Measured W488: 0.32 nm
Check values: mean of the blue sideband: 4.83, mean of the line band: 4.44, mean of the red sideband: 4.9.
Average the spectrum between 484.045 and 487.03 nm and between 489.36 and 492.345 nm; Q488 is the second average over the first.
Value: 1.1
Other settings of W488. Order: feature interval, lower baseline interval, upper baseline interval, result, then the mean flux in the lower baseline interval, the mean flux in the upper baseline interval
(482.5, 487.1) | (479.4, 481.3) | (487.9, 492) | 0.28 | 5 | 4.81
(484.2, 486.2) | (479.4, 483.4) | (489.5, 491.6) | 0.19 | 5.01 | 4.93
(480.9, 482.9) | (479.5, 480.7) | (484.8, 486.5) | -0.12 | 5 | 4.25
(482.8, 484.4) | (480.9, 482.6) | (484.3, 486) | -0.03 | 5.05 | 4.65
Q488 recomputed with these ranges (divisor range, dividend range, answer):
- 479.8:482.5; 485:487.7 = 0.86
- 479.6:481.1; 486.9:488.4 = 0.94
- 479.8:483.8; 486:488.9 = 0.89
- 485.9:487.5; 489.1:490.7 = 1.18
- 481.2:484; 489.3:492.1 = 0.97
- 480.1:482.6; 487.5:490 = 0.95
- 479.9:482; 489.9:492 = 0.96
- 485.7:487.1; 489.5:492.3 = 1.19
